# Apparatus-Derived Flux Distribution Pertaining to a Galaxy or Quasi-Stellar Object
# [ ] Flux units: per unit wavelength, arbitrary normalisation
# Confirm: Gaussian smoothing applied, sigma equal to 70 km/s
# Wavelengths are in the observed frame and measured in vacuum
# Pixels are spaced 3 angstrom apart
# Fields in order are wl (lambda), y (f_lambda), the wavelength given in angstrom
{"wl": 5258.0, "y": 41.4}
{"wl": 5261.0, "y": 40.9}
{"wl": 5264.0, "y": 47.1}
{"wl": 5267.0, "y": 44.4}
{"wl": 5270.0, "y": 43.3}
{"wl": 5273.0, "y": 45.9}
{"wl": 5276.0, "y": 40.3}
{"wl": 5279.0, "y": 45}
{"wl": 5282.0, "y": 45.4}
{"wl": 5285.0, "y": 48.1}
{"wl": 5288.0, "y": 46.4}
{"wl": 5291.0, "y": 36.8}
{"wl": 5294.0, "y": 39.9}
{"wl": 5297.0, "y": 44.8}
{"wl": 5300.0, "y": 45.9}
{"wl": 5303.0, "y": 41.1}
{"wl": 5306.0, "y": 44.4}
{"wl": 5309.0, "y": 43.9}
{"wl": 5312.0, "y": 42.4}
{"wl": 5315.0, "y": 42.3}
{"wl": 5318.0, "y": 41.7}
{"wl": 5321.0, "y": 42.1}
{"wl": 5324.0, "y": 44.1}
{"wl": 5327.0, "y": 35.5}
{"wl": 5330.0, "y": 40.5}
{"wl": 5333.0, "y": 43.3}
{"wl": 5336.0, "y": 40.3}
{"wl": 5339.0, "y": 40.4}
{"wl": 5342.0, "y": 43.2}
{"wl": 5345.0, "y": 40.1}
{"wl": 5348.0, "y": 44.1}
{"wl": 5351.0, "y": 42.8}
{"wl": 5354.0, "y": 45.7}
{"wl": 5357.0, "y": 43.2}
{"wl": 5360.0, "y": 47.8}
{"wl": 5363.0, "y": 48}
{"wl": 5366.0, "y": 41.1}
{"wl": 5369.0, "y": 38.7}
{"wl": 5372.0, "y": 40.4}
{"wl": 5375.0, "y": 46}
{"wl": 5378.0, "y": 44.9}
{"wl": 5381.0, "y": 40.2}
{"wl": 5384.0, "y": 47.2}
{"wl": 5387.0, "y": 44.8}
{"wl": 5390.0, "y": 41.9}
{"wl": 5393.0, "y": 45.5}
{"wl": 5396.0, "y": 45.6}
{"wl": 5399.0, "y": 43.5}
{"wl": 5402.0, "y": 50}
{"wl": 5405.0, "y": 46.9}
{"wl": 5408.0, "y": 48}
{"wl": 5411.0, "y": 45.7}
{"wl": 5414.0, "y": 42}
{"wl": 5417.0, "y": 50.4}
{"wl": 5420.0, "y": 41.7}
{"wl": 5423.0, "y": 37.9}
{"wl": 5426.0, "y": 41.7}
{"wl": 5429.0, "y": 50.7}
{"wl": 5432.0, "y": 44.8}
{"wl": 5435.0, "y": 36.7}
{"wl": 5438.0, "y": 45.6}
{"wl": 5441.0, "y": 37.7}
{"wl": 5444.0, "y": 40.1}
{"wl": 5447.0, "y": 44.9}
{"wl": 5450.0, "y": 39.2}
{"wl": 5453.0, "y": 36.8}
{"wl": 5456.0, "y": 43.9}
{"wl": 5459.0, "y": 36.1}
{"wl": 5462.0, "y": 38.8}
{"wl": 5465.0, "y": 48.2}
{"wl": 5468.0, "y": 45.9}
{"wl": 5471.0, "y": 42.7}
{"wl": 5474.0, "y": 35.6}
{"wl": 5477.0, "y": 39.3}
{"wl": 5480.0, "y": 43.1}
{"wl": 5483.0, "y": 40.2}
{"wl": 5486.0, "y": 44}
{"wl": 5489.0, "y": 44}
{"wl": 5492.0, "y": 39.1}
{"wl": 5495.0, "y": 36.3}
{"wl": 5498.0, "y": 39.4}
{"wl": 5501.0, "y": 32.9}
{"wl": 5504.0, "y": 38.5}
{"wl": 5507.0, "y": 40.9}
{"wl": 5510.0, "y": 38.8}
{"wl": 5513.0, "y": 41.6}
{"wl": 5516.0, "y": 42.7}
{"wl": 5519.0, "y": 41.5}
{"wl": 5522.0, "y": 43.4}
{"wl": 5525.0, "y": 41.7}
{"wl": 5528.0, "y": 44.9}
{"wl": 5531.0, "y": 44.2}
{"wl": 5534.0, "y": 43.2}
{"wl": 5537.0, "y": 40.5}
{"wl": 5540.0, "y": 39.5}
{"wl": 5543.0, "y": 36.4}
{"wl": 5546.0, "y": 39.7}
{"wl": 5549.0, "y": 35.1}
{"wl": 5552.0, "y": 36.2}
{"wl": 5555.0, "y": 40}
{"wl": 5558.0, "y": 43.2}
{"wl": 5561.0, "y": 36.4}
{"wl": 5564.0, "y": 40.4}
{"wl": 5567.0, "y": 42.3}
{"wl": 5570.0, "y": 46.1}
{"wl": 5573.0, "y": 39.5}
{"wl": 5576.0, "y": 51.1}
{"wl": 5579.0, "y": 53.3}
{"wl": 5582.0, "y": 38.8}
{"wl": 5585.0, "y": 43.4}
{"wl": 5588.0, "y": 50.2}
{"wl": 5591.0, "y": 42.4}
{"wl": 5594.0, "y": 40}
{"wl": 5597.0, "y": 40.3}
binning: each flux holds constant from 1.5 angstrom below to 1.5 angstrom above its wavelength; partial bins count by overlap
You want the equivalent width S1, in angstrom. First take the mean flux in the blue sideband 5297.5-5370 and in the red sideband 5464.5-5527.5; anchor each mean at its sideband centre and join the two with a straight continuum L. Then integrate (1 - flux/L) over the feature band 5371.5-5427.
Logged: -3.4 angstrom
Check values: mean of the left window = 42.7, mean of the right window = 40.9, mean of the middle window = 44.5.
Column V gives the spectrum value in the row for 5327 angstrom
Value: 35.5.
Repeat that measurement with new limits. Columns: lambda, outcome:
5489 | 44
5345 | 40.1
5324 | 44.1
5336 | 40.3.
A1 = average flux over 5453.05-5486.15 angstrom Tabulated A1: 41.3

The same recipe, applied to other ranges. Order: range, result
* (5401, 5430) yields 45.3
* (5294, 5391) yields 42.9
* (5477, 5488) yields 42.1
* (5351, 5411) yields 44.7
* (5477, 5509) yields 39.8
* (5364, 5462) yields 43.1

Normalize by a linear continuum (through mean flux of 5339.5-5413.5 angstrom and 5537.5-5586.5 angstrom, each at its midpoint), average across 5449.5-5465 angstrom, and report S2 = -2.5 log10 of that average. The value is 0.08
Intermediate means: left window 44.3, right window 41.3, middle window 39.8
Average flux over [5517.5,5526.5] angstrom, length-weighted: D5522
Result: 42.2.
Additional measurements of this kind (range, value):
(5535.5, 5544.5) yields 38.8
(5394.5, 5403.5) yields 46.4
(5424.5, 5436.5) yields 43.5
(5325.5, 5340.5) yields 40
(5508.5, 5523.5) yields 41.6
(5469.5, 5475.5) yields 39.2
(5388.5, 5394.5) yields 43.7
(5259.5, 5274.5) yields 44.3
